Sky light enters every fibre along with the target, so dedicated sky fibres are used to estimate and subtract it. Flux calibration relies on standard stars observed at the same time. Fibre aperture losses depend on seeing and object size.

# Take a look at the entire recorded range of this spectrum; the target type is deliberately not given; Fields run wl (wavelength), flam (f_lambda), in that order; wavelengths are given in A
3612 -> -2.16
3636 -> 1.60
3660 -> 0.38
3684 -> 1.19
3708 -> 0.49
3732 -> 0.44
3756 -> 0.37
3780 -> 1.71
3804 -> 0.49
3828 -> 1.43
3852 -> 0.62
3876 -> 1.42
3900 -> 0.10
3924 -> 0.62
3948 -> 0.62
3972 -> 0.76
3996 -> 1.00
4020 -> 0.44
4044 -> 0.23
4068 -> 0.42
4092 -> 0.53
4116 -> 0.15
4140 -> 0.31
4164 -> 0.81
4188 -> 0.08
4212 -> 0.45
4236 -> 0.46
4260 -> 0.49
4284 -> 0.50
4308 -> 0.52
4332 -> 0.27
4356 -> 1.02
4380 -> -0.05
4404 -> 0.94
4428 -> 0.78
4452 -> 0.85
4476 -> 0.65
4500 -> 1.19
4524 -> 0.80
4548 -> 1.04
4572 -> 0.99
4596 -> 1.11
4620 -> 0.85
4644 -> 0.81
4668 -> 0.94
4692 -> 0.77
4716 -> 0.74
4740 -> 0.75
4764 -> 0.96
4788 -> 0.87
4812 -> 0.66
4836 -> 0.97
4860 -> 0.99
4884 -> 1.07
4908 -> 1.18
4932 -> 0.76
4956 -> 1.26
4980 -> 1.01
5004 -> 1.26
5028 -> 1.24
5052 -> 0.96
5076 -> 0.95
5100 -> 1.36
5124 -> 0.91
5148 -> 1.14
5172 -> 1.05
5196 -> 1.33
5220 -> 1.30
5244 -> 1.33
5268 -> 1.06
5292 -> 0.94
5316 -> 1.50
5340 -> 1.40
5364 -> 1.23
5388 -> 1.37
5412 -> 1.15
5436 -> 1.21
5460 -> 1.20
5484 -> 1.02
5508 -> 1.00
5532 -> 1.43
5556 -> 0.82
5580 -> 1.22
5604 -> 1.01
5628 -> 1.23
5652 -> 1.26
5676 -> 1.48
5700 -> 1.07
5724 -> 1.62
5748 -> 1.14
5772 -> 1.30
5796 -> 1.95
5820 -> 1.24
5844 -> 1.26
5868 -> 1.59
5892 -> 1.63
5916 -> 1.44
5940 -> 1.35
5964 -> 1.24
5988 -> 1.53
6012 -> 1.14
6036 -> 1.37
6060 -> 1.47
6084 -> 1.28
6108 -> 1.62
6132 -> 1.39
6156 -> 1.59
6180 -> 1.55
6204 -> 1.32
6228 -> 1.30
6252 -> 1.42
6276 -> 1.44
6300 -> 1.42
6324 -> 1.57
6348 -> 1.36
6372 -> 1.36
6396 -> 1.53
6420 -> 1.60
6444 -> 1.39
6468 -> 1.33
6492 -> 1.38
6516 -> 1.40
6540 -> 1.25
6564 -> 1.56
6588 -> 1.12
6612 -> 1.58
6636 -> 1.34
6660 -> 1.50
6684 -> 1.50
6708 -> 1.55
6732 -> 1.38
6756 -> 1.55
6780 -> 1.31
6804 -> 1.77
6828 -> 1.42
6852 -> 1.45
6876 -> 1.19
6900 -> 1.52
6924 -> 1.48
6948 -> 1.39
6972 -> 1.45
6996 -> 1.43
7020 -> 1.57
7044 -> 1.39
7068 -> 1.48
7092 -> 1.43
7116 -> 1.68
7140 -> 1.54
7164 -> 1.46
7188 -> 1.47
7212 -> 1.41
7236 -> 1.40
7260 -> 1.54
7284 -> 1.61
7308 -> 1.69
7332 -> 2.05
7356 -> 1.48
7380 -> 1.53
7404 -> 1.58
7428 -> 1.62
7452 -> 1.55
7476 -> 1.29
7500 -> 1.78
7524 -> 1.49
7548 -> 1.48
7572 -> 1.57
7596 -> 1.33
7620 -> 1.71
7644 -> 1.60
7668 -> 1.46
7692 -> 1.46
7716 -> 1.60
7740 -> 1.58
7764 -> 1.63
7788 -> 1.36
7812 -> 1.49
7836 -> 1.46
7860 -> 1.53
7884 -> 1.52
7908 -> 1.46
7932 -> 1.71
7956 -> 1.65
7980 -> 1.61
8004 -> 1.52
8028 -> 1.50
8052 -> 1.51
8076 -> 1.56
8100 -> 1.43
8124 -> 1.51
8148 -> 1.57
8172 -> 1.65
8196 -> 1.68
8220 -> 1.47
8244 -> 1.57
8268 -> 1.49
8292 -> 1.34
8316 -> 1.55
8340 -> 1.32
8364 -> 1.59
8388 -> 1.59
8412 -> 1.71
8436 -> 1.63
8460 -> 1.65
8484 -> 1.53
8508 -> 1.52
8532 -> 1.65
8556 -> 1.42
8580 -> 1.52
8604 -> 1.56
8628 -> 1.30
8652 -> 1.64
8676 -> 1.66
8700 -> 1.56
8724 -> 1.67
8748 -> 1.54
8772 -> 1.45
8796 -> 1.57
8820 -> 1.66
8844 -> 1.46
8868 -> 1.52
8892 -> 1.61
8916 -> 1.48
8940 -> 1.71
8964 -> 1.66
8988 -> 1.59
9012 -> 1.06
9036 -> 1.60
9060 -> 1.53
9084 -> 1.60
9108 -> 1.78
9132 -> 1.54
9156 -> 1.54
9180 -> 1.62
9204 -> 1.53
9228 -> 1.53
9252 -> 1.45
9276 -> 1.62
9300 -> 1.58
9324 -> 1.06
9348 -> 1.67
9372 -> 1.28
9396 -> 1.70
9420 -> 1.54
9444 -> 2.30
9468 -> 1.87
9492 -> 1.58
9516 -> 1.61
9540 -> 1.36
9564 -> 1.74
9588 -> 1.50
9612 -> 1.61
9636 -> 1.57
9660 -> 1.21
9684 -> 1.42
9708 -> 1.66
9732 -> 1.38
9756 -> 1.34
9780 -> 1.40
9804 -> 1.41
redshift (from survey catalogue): 0.115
